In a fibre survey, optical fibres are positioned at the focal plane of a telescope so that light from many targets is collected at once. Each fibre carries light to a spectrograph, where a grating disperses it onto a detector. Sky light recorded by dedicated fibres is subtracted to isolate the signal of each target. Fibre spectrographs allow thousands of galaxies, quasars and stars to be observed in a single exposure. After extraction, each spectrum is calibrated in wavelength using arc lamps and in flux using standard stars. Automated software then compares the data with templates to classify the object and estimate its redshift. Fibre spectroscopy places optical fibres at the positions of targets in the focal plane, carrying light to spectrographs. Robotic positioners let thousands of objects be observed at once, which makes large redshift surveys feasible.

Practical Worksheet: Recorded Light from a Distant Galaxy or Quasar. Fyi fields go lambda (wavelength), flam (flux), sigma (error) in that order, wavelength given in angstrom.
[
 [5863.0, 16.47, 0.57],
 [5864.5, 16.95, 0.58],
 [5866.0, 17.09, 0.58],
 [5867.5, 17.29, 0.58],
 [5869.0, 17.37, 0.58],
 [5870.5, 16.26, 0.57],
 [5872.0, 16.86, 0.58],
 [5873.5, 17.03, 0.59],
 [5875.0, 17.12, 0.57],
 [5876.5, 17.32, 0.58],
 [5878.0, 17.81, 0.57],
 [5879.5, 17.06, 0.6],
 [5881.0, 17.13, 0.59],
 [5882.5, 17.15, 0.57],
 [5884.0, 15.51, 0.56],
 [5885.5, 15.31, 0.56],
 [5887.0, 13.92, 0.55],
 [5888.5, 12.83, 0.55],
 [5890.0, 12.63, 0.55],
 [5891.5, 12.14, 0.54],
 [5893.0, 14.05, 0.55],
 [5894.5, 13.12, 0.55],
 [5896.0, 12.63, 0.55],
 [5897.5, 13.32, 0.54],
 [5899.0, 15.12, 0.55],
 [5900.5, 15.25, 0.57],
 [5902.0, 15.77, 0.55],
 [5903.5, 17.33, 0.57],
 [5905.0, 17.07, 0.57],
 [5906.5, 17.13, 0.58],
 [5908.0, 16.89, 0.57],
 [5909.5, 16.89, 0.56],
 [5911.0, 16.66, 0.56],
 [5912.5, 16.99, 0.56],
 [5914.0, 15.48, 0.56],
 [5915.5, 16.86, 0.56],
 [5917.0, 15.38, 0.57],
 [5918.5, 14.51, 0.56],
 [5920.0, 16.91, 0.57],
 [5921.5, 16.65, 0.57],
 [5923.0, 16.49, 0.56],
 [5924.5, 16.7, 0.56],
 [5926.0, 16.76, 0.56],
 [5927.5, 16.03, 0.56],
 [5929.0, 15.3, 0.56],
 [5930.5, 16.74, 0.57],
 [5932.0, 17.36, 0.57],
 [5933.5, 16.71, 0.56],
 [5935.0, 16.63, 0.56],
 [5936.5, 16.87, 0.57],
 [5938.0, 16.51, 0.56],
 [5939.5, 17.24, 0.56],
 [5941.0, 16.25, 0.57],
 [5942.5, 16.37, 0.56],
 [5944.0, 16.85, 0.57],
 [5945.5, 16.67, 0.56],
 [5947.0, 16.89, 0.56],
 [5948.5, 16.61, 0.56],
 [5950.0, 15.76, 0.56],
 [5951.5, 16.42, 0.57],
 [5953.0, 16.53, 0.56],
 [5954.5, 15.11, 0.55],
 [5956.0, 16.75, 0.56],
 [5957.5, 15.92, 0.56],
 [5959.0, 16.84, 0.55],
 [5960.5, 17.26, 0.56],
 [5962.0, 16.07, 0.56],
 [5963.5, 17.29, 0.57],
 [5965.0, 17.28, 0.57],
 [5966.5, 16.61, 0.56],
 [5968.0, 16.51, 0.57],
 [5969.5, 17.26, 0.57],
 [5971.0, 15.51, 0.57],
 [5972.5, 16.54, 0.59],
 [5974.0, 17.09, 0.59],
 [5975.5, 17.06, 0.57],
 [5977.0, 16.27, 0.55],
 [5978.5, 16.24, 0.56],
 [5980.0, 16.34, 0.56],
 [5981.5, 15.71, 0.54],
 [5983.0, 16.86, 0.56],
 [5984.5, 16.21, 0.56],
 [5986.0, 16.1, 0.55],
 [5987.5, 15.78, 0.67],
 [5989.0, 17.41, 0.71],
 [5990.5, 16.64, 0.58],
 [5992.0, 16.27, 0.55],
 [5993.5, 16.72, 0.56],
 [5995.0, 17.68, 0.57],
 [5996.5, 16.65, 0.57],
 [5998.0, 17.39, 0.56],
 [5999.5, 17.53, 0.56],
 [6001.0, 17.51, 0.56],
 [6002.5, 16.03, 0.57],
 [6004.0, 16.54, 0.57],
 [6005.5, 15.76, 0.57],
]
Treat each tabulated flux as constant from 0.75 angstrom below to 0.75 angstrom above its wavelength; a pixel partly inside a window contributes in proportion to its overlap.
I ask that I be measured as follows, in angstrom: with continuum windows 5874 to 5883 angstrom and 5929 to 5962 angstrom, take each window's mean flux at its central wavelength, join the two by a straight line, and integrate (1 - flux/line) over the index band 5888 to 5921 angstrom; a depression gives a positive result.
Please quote 3.3 angstrom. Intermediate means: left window 17.3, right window 16.5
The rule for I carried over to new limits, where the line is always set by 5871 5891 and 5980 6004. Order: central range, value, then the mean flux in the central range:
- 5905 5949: -0.8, 16.5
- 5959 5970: -0.3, 16.9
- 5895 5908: 0.5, 15.5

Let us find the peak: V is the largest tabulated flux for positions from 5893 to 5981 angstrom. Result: 17.36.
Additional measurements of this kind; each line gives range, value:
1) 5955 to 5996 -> 17.68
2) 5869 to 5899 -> 17.81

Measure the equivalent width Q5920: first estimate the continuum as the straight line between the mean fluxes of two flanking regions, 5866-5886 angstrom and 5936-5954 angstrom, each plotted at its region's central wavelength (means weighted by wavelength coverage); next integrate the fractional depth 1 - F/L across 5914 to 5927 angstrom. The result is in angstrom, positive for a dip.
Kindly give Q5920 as 0.3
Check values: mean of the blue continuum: 16.9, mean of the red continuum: 16.6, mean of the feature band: 16.2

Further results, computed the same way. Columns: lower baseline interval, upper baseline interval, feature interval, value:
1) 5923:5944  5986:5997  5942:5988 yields 0.5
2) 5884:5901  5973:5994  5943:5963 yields -1.2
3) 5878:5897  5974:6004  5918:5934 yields -1.1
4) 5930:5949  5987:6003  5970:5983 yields 0.4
